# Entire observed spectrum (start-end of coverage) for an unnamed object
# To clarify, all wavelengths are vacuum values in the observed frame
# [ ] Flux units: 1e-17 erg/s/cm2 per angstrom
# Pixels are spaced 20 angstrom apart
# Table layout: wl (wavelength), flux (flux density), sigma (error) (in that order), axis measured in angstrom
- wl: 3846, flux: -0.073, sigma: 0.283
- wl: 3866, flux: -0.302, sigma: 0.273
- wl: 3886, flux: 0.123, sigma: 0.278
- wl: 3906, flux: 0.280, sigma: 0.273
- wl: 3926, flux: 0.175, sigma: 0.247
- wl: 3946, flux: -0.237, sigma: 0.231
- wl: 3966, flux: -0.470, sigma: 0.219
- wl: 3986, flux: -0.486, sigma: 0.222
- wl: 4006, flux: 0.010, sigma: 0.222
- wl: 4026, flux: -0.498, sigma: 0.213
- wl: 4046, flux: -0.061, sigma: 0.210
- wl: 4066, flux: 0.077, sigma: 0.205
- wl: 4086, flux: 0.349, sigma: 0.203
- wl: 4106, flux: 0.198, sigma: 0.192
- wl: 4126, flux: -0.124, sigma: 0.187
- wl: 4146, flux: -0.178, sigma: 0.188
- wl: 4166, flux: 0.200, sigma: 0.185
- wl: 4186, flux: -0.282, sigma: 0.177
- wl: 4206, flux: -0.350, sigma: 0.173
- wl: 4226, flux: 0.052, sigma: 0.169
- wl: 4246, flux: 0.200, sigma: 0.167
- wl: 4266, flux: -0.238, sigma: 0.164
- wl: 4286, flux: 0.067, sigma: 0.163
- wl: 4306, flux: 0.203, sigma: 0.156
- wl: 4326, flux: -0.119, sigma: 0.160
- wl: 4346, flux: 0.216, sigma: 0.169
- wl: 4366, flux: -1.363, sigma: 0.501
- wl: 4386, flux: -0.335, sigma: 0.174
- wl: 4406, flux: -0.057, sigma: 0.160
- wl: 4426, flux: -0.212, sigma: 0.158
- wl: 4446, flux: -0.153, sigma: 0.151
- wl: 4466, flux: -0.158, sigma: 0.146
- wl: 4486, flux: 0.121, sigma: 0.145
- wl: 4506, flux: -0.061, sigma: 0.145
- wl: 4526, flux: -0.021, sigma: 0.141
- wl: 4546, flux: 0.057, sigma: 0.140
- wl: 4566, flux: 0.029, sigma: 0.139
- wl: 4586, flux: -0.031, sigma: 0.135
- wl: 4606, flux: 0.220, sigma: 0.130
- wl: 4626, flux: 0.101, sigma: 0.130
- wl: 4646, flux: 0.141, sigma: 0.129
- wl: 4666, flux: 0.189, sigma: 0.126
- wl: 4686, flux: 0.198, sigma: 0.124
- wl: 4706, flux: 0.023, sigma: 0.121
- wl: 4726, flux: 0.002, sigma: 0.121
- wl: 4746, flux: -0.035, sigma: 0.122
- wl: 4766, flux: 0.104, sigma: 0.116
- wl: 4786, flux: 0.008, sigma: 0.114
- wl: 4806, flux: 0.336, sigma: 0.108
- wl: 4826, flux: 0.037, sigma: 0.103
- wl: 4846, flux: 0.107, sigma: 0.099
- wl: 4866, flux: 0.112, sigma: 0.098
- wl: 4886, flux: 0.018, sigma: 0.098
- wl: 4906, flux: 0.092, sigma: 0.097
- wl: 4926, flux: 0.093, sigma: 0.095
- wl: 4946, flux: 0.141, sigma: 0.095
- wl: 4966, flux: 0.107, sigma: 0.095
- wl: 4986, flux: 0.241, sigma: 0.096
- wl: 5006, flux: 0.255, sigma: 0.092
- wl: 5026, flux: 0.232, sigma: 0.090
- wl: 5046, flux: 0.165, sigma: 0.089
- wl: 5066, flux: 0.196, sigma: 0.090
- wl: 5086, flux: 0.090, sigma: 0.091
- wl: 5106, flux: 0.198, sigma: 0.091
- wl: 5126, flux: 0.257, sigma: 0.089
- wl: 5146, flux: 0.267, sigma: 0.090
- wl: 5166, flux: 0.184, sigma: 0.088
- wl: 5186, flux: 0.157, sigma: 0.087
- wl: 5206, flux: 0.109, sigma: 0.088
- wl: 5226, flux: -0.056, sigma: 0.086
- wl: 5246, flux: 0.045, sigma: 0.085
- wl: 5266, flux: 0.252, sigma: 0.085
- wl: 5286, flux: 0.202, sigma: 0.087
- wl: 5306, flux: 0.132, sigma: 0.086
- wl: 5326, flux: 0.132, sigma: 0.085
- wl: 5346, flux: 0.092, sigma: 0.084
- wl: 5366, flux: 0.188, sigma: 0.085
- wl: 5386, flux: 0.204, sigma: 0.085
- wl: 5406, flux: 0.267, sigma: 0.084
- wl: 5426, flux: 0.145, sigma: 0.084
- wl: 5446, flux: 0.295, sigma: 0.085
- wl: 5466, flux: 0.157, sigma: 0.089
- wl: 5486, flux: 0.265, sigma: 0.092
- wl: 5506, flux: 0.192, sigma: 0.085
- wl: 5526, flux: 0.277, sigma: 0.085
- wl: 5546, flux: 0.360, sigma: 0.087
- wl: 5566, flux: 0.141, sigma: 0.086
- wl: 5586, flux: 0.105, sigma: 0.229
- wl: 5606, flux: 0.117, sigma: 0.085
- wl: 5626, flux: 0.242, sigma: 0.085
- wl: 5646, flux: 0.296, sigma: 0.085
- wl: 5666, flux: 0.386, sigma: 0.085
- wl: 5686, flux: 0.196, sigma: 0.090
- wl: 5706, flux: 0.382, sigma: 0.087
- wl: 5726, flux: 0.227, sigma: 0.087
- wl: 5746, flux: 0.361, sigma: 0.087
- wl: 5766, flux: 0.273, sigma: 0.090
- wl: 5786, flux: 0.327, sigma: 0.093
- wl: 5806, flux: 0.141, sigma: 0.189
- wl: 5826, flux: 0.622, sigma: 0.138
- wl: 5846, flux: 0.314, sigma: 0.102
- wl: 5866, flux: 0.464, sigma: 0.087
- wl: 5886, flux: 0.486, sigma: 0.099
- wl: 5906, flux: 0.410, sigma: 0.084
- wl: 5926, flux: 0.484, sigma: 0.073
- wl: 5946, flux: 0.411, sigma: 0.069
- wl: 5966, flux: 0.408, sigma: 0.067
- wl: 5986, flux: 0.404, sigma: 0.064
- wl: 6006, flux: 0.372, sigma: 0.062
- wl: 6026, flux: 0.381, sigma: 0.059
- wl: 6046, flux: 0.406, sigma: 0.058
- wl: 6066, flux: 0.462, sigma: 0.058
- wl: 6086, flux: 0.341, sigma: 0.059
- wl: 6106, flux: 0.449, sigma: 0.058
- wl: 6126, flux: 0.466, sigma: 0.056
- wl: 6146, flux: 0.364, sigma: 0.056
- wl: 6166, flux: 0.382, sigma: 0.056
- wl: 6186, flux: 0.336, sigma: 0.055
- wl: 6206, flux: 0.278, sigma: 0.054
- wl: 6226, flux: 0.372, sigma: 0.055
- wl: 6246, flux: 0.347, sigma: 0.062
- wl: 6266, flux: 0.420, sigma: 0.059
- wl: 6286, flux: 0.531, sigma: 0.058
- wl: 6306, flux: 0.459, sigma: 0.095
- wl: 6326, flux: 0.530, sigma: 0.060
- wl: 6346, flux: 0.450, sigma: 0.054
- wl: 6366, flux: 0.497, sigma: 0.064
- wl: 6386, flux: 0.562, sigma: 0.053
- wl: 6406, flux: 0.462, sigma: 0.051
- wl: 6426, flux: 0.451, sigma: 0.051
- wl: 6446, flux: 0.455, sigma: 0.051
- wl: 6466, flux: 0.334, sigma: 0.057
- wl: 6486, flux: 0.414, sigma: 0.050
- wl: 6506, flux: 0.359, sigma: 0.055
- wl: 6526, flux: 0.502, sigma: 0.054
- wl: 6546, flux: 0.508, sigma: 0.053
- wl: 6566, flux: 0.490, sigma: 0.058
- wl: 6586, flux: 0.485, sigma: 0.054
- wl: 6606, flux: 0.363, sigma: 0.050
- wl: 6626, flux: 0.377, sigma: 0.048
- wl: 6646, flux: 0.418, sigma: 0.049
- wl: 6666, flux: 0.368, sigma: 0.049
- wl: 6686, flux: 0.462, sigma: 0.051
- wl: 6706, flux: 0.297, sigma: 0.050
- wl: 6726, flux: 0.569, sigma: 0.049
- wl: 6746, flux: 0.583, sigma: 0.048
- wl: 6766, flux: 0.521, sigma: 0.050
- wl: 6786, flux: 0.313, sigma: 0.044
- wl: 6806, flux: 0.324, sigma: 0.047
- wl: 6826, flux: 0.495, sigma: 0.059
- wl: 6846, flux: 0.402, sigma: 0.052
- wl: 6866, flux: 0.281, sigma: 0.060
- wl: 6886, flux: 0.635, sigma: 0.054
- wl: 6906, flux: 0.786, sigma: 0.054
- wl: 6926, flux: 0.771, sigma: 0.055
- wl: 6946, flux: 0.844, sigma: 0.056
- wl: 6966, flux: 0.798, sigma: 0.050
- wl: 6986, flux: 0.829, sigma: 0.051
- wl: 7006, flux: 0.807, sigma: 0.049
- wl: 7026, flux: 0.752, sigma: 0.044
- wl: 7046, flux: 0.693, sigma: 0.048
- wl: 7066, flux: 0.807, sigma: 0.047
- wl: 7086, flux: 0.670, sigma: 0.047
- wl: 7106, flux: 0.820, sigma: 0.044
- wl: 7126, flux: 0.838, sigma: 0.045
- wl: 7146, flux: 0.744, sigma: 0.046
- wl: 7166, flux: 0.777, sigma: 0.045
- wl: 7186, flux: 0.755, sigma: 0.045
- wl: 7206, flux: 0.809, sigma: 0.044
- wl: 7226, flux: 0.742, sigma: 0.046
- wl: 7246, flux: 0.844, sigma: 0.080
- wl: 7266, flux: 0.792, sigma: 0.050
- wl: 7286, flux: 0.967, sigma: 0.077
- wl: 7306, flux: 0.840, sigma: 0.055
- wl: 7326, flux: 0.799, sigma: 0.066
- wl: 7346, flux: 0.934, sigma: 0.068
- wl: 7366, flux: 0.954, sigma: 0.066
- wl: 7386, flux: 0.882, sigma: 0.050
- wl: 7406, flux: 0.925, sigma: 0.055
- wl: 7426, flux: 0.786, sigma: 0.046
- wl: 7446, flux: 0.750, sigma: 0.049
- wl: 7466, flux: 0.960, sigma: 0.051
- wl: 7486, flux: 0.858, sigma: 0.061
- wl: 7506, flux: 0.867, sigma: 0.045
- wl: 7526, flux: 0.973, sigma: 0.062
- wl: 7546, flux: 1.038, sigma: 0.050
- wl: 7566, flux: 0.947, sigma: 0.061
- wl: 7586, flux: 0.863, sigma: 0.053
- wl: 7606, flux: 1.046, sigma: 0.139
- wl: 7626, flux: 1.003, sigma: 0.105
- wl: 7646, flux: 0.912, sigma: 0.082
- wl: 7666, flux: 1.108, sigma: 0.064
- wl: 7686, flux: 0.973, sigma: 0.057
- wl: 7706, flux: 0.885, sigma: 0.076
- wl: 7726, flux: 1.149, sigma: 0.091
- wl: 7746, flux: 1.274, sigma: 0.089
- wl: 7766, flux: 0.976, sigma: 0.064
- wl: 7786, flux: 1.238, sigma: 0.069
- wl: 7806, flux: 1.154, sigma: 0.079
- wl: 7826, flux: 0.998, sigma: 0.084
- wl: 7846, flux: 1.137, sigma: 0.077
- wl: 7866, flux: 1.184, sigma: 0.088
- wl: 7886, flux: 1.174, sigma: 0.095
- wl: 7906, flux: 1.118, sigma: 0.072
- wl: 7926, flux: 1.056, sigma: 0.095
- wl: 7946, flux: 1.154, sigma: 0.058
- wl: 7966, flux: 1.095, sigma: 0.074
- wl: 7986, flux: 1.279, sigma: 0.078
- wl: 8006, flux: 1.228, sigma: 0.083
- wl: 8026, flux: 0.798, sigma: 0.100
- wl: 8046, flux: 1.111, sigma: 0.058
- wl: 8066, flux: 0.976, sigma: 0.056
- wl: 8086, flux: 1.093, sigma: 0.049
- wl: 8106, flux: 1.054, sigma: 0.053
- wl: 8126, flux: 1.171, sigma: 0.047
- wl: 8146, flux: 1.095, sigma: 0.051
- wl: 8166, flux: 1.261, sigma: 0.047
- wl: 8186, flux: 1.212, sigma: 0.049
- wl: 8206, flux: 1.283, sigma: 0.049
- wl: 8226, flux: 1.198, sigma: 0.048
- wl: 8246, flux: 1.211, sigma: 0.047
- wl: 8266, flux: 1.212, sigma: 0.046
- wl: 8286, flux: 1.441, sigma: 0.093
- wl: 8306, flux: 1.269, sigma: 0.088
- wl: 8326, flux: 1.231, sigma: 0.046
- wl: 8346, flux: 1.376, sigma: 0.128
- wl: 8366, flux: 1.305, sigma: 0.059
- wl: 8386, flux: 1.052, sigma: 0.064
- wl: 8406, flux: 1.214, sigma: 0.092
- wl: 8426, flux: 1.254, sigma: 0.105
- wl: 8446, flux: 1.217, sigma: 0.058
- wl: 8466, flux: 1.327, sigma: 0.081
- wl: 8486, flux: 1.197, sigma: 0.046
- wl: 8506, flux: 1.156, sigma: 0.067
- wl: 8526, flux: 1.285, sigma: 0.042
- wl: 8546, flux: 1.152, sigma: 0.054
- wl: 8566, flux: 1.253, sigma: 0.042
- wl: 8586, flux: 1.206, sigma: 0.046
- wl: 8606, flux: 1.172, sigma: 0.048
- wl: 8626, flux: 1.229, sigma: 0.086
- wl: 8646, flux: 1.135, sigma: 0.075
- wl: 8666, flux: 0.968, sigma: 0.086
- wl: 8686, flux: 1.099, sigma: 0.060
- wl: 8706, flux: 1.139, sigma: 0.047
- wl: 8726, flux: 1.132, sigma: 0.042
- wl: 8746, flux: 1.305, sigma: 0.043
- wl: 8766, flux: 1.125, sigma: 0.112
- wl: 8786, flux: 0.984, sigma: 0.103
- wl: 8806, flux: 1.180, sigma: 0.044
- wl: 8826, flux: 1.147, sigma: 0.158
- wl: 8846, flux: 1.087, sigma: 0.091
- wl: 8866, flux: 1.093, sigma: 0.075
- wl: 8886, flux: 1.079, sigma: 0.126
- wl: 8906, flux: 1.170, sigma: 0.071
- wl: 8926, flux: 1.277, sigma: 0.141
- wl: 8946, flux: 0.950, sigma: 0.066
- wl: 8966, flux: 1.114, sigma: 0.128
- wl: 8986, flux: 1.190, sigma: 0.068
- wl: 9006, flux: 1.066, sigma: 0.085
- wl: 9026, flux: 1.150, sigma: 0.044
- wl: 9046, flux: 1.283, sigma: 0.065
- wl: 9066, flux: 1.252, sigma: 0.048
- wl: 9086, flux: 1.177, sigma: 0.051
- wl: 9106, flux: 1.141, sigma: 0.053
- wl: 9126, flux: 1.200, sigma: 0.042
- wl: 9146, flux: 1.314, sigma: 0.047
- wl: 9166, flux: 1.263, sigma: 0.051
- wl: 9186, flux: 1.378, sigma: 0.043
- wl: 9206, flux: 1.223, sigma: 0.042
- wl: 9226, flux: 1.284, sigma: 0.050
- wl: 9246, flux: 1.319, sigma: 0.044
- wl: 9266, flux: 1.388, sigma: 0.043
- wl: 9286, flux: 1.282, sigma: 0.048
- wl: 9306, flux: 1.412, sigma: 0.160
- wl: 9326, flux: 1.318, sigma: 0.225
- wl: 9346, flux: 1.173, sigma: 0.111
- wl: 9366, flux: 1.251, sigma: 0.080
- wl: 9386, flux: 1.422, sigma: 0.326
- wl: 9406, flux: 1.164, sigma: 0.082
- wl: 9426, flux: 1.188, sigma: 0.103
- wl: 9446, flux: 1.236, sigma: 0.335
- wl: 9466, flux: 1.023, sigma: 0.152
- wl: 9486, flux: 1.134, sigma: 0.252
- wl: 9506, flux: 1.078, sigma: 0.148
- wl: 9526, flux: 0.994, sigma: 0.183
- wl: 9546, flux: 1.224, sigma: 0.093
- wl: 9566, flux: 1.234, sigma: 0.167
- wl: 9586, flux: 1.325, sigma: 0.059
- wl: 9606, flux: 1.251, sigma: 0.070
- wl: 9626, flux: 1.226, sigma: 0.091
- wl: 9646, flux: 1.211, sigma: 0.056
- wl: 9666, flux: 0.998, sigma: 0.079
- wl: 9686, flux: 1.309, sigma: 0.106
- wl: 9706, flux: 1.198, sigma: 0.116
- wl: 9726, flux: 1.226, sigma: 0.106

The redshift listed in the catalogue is 0.728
